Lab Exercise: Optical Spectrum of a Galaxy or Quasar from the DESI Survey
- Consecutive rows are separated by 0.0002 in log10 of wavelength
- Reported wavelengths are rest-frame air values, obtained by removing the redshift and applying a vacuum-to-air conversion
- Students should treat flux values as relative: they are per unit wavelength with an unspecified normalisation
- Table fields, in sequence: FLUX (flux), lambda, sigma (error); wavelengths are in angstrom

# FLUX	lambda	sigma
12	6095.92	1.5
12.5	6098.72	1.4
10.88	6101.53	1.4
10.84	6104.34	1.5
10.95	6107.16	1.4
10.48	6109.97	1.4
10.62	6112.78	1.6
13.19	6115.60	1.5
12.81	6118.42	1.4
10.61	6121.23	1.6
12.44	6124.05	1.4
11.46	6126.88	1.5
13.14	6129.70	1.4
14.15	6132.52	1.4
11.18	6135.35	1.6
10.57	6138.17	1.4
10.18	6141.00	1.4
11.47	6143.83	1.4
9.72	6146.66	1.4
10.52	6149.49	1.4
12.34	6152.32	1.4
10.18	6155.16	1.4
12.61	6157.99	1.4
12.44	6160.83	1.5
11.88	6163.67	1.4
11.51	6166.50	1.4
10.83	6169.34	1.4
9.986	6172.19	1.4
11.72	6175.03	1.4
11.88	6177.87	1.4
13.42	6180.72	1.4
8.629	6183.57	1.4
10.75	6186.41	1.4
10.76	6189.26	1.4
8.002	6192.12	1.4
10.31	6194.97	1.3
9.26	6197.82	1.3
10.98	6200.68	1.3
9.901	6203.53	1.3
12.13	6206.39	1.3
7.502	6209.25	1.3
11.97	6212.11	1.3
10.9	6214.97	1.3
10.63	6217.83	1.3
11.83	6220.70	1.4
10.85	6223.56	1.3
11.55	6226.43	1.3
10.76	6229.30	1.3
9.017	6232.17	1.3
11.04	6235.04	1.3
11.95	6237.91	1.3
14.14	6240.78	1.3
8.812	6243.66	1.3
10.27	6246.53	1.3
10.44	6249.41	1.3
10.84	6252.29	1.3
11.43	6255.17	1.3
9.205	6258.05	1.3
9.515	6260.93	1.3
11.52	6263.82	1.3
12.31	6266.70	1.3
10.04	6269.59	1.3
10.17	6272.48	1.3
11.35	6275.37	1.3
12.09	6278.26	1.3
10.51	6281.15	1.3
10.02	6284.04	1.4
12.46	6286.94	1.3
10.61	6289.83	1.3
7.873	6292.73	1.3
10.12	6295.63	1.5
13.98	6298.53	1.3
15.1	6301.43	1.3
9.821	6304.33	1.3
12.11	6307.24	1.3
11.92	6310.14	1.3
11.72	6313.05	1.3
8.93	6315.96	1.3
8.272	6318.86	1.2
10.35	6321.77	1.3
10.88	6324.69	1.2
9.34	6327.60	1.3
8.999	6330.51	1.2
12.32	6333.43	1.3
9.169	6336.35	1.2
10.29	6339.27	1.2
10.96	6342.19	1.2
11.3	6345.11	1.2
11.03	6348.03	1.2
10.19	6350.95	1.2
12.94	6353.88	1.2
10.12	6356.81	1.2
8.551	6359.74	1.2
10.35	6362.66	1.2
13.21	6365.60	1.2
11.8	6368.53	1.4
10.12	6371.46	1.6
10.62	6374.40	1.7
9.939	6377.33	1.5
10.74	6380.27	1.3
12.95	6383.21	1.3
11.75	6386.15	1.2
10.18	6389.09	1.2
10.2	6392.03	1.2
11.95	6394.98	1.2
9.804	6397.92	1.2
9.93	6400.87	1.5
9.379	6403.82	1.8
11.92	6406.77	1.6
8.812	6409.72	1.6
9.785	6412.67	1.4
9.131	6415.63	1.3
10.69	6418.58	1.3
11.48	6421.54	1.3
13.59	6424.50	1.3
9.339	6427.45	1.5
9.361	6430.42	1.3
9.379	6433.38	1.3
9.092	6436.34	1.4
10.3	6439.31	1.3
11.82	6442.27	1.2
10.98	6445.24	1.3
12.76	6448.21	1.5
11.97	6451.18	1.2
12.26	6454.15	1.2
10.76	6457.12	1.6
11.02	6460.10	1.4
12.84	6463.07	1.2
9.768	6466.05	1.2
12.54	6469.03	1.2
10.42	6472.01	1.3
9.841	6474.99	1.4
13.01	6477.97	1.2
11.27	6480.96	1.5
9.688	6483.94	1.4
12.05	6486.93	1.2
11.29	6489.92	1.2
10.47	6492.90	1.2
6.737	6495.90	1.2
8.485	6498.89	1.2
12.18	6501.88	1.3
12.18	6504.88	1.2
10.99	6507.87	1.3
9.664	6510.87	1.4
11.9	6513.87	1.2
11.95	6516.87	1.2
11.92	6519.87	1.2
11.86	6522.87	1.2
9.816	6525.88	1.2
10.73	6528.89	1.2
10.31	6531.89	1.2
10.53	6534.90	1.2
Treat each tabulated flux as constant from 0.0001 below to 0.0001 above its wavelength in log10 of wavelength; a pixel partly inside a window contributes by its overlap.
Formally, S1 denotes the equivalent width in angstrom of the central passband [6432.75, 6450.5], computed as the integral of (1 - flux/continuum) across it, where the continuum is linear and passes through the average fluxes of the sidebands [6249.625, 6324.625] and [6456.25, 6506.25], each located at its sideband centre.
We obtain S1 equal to 0.0 angstrom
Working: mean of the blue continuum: 10.9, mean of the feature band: 10.8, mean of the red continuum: 10.9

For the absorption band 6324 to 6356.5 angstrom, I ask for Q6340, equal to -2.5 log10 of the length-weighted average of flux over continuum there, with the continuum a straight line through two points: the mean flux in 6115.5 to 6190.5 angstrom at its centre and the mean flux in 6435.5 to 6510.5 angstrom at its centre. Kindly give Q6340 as 0.05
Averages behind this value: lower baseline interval 11.5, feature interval 10.7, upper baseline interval 11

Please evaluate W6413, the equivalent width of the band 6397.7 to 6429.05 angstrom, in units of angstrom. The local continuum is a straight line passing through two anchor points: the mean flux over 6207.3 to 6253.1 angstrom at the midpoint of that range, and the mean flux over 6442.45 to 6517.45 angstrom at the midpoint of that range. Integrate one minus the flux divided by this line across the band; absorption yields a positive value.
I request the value 1.8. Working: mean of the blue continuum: 10.8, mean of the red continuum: 11.1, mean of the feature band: 10.4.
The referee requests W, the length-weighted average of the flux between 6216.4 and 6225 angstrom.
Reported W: 11.1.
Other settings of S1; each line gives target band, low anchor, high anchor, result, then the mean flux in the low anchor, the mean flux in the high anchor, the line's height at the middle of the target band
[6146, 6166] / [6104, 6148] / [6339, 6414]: -0.1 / 11.5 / 10.7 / 11.4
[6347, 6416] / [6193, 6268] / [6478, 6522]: 0.8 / 10.7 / 10.9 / 10.8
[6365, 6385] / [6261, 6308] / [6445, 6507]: -0.2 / 11.2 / 11.1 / 11.1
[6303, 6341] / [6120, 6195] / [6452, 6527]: 2.7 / 11.2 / 11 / 11.1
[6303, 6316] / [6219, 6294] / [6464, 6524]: -0.4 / 10.8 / 10.9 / 10.8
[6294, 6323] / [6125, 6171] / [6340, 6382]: -0.5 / 11.5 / 10.9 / 11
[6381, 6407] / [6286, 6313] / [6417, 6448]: 0.2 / 11.5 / 10.7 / 10.9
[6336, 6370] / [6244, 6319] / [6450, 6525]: 0.2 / 10.9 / 11.1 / 10.9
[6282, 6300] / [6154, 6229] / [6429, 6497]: 0.0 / 10.9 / 10.9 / 10.9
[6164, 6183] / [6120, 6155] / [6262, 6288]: -0.2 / 11.4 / 11.1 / 11.4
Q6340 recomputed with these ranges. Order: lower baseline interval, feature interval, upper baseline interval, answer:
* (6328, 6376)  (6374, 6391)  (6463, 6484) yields -0.02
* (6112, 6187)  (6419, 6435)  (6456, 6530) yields 0.04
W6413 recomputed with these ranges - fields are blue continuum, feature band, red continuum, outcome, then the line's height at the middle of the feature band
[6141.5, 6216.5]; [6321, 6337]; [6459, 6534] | 1.0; 10.9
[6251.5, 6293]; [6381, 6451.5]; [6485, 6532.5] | 0.6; 10.8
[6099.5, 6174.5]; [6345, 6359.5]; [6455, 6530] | 0.3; 11.1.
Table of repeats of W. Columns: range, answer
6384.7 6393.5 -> 10.7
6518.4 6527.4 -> 11.2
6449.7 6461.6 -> 11.5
